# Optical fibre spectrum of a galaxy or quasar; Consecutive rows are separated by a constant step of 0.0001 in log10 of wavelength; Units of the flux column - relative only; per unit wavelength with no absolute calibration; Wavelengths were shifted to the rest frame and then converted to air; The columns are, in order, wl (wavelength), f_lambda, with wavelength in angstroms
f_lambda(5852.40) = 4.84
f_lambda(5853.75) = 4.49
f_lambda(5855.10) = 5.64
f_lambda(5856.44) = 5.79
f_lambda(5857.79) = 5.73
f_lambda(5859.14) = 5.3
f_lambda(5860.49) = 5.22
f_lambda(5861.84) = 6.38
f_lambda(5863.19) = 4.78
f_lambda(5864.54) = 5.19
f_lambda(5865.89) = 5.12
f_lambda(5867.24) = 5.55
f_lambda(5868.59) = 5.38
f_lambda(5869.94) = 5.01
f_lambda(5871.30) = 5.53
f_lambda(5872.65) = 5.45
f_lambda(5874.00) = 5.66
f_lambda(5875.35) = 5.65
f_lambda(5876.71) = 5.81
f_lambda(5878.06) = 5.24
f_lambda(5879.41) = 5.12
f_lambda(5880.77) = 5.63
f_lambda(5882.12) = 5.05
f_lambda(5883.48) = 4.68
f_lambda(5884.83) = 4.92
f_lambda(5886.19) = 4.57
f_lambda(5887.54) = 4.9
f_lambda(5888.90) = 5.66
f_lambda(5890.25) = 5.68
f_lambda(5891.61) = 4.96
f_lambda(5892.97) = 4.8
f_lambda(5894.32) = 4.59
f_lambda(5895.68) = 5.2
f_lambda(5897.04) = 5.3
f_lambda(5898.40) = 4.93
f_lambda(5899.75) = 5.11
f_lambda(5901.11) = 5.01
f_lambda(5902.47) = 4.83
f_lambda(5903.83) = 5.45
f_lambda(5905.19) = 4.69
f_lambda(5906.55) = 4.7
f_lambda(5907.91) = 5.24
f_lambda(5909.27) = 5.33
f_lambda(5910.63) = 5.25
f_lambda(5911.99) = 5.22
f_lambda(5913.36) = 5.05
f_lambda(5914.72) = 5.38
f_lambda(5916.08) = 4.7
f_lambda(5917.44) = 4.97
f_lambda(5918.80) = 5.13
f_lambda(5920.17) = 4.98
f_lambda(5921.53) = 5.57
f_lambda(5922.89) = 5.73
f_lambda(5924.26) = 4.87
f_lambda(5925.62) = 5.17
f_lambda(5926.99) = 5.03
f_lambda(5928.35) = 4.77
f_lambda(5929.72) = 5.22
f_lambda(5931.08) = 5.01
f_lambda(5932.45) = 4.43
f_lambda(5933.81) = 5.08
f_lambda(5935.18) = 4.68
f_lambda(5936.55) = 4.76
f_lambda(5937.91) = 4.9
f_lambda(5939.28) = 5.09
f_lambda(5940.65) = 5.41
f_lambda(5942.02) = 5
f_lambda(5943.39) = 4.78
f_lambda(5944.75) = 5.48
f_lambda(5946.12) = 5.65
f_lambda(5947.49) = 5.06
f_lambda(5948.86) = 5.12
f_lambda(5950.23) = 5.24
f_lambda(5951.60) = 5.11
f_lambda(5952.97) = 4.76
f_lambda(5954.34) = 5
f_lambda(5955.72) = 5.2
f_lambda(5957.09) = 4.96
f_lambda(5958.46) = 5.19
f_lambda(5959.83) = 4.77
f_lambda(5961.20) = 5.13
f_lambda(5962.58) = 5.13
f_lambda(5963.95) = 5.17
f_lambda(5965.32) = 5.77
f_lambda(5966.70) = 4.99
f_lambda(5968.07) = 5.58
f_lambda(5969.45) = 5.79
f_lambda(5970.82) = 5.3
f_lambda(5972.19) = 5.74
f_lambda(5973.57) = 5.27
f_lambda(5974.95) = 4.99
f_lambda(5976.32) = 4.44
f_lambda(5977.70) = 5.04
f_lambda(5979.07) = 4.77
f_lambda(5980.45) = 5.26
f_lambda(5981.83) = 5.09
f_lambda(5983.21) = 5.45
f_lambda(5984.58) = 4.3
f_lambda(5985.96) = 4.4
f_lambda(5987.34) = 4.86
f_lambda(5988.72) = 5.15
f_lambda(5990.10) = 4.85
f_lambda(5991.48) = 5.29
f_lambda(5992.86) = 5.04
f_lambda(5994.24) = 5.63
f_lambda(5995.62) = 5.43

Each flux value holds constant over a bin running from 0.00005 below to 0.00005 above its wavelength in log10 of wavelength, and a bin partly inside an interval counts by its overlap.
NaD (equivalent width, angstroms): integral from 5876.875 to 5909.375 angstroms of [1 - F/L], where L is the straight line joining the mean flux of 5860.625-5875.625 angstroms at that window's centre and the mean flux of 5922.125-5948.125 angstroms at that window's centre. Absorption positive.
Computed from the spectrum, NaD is 1.3 angstroms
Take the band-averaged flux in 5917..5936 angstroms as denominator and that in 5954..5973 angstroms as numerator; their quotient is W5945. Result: 1.04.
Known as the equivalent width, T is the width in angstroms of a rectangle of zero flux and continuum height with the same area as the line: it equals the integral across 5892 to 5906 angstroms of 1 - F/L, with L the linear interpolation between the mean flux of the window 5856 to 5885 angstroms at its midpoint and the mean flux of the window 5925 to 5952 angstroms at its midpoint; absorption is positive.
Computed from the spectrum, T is 0.7 angstroms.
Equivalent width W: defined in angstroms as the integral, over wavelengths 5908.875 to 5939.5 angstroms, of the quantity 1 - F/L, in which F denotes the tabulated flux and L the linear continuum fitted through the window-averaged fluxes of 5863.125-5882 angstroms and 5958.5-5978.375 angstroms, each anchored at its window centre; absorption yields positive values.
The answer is 1.38 angstroms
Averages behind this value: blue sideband 5.38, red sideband 5.22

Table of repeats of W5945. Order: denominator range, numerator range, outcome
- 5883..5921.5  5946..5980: 1.02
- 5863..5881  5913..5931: 0.95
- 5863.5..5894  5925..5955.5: 0.96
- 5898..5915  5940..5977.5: 1.02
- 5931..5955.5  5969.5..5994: 1.00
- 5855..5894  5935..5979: 0.97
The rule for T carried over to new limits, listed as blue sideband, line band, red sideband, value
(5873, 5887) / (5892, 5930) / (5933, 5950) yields 0.61 angstroms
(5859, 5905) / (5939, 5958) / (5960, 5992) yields 0.03 angstroms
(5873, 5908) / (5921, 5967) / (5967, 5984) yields 0.81 angstroms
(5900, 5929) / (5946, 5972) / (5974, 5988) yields -1.39 angstroms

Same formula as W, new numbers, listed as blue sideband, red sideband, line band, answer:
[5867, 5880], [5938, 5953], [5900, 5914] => 0.6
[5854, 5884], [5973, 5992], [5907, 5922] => 0.2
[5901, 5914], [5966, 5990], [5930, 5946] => 0.3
